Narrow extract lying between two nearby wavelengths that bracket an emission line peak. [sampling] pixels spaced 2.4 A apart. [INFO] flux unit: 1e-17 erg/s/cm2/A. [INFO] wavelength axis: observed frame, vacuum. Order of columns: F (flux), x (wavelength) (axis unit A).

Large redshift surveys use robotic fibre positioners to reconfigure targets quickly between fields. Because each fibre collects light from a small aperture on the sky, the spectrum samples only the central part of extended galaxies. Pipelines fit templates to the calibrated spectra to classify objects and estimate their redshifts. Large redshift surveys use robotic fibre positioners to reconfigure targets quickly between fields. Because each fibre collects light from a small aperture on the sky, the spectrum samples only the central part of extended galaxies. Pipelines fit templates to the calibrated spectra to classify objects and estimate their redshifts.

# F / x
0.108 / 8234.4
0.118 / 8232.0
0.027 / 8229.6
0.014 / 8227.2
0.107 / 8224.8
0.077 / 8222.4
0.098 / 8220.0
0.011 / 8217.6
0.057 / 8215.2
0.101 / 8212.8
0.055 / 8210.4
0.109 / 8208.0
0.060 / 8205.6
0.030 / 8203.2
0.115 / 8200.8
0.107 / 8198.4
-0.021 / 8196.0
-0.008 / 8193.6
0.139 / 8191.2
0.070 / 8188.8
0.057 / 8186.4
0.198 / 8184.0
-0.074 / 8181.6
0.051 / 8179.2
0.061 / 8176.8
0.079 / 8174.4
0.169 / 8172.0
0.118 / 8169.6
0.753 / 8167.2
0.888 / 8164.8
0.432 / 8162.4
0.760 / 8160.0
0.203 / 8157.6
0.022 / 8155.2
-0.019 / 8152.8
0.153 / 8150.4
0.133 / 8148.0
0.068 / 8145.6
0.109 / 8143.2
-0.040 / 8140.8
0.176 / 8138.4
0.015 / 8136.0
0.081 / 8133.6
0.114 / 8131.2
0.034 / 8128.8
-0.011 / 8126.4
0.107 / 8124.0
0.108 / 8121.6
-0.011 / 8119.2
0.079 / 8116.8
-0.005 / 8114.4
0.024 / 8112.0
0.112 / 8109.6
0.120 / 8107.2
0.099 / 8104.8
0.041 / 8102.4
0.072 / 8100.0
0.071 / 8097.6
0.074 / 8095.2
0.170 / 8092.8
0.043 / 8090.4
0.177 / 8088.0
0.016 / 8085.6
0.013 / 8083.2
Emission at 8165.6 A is [O II]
